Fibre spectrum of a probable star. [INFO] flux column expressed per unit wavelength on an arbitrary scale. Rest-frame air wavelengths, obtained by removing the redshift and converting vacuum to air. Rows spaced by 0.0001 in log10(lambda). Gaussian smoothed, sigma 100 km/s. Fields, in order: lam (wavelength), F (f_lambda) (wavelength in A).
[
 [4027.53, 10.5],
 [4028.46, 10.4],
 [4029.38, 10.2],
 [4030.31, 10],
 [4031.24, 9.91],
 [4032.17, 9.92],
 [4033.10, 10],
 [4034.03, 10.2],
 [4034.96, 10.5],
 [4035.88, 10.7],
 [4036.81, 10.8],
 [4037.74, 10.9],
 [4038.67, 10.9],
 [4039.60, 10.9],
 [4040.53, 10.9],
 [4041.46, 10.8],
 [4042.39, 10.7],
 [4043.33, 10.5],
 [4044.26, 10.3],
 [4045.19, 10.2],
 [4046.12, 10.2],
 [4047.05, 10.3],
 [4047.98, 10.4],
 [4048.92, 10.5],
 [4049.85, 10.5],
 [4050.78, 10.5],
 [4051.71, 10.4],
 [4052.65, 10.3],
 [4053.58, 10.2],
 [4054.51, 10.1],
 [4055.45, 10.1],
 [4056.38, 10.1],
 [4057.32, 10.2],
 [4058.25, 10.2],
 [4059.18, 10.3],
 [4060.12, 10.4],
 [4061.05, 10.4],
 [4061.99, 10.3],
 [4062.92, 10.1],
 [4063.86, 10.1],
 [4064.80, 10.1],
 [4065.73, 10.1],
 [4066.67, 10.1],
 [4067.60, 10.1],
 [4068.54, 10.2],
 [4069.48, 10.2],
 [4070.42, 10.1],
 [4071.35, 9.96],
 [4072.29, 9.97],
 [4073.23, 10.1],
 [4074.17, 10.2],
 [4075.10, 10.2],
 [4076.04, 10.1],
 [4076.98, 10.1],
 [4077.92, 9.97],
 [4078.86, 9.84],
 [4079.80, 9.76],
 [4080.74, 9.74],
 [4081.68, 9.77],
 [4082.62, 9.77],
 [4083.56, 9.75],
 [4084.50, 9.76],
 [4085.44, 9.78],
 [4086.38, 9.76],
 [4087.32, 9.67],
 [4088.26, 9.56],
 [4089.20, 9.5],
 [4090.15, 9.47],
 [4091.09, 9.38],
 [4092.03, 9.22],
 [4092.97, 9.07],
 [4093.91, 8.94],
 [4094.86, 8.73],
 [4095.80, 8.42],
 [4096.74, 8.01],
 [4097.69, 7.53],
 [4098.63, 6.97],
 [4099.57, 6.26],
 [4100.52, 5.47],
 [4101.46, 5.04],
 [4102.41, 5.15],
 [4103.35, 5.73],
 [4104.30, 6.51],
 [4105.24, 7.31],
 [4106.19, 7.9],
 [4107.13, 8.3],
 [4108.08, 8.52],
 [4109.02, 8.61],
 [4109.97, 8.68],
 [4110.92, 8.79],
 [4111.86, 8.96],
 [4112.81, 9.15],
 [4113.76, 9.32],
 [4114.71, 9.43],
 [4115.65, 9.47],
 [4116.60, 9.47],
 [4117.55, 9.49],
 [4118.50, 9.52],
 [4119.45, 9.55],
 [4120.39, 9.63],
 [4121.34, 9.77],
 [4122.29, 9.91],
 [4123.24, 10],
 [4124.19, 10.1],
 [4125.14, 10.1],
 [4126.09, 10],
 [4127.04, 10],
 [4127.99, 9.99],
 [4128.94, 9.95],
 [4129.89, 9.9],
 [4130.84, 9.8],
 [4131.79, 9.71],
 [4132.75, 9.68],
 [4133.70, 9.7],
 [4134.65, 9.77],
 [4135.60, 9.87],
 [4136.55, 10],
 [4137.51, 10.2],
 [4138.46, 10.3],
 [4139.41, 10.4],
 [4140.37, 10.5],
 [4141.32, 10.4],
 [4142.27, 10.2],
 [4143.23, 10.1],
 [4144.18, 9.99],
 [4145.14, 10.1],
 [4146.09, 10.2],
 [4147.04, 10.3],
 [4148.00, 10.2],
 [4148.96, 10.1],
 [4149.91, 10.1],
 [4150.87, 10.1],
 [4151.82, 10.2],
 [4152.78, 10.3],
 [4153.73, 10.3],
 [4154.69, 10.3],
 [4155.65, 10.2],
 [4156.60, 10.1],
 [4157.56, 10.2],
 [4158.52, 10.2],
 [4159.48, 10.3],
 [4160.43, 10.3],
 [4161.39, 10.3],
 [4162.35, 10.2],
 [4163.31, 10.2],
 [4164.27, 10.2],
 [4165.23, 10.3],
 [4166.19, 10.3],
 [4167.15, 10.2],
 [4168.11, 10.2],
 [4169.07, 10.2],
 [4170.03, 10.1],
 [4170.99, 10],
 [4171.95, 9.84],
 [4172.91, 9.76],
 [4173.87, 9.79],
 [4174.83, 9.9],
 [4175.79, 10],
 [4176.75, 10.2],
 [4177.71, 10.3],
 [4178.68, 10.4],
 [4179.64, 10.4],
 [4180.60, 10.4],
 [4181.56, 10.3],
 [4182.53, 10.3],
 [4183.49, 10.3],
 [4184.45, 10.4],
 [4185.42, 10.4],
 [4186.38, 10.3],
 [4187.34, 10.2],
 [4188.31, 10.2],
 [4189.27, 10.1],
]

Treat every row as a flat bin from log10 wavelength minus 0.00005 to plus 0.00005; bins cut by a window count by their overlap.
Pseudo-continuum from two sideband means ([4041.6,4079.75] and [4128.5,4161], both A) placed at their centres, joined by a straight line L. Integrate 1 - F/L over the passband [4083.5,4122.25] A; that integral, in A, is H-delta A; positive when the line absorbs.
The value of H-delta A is 6.2 A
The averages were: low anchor 10.2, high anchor 10.1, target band 8.53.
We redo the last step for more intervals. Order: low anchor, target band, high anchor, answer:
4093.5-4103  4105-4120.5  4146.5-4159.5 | -2.1 A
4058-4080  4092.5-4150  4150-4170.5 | 6.1 A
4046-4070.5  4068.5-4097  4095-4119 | -1.8 A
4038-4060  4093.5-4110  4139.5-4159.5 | 4.8 A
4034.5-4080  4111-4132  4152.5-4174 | 1.1 A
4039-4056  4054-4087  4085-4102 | -2.3 A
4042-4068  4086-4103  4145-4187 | 3.6 A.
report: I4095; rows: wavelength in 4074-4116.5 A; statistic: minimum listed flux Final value 5.04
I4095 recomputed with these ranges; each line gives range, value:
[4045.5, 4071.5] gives 9.96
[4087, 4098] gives 7.53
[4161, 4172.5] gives 9.84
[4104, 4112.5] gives 6.51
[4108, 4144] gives 8.52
